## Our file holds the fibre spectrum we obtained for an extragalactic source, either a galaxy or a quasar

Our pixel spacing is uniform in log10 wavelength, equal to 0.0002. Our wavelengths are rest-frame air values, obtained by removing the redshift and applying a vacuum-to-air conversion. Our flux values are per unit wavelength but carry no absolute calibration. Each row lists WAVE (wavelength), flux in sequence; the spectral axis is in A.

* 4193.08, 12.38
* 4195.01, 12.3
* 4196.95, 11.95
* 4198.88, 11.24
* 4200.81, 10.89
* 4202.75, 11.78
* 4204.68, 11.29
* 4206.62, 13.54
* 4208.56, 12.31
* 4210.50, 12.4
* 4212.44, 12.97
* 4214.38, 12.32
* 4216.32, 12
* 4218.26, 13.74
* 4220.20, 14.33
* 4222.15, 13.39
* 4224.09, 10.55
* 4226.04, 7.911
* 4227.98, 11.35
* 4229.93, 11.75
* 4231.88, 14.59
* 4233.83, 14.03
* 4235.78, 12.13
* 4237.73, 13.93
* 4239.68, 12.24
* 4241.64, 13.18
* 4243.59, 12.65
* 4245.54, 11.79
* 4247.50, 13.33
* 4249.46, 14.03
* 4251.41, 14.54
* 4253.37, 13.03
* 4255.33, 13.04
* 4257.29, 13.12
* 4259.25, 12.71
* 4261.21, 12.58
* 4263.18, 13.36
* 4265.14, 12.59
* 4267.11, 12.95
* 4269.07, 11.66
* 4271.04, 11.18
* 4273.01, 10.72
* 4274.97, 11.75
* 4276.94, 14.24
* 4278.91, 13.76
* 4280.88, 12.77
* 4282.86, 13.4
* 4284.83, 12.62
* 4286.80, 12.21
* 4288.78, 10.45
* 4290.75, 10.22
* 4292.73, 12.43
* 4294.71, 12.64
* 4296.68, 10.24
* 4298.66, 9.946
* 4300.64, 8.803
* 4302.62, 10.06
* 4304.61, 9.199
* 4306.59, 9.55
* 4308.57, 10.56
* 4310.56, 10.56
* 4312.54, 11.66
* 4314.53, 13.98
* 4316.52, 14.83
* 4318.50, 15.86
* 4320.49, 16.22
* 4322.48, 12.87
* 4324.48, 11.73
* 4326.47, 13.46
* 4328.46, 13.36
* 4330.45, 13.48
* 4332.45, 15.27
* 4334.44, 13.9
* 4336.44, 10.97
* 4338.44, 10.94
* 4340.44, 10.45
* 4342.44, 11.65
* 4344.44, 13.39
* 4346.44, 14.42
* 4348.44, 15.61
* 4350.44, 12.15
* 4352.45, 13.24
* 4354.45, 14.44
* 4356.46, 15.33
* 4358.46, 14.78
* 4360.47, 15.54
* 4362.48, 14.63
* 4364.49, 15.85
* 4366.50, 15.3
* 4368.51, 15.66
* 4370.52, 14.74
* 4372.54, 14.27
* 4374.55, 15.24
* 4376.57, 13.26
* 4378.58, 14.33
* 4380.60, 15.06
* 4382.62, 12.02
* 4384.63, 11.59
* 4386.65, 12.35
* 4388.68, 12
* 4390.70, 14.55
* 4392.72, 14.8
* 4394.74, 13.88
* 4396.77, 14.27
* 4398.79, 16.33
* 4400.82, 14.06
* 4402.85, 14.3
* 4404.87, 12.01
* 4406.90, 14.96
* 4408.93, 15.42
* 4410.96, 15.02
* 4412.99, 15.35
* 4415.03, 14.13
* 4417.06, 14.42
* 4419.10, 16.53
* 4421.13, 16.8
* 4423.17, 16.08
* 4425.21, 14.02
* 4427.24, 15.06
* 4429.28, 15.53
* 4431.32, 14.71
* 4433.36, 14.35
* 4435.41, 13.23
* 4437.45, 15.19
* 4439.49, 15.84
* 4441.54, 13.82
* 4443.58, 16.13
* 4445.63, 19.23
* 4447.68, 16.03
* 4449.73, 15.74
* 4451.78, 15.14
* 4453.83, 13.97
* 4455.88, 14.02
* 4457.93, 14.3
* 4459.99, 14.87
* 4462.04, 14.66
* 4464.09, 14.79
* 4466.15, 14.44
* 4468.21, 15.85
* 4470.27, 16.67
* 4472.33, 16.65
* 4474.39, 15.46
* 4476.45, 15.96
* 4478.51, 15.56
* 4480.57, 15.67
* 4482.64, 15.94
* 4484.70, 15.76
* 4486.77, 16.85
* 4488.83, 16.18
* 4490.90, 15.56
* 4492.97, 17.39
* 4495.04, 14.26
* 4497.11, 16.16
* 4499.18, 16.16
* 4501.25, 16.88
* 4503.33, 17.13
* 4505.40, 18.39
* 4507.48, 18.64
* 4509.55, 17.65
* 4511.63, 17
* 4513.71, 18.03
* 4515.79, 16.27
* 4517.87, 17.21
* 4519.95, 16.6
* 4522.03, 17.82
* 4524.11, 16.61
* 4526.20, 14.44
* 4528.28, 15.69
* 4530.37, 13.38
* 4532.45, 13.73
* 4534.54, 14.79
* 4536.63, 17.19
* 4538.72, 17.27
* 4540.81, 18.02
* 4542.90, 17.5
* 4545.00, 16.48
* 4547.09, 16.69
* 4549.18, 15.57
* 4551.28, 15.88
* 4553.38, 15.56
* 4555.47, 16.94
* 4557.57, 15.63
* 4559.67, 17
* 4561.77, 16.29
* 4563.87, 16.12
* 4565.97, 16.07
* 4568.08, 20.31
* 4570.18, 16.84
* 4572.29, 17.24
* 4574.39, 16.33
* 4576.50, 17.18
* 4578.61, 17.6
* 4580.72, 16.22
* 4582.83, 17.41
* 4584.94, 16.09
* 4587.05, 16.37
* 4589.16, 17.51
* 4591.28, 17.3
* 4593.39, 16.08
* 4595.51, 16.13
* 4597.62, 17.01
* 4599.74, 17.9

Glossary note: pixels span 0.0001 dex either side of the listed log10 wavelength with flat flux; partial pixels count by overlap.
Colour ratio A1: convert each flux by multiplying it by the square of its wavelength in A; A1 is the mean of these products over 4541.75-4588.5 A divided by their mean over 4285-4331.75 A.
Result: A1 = 1.57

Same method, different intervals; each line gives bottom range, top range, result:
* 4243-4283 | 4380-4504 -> 1.28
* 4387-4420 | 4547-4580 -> 1.24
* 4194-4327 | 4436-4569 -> 1.46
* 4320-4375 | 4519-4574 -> 1.29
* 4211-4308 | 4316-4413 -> 1.20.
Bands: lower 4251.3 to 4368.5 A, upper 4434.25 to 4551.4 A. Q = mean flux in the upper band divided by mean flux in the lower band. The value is 1.25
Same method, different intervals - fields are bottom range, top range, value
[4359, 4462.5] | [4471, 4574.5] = 1.12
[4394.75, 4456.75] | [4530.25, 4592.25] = 1.10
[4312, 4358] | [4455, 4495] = 1.16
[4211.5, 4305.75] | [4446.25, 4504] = 1.28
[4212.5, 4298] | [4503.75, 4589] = 1.33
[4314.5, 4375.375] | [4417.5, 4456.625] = 1.10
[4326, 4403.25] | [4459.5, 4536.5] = 1.16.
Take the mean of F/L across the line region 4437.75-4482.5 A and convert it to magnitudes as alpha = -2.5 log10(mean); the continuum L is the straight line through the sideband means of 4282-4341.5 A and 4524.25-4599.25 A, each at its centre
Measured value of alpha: -0.06 mag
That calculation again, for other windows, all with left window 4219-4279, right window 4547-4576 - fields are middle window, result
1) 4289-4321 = 0.16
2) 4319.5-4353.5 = 0.05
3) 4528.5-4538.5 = 0.08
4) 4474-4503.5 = -0.02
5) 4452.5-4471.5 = 0.04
